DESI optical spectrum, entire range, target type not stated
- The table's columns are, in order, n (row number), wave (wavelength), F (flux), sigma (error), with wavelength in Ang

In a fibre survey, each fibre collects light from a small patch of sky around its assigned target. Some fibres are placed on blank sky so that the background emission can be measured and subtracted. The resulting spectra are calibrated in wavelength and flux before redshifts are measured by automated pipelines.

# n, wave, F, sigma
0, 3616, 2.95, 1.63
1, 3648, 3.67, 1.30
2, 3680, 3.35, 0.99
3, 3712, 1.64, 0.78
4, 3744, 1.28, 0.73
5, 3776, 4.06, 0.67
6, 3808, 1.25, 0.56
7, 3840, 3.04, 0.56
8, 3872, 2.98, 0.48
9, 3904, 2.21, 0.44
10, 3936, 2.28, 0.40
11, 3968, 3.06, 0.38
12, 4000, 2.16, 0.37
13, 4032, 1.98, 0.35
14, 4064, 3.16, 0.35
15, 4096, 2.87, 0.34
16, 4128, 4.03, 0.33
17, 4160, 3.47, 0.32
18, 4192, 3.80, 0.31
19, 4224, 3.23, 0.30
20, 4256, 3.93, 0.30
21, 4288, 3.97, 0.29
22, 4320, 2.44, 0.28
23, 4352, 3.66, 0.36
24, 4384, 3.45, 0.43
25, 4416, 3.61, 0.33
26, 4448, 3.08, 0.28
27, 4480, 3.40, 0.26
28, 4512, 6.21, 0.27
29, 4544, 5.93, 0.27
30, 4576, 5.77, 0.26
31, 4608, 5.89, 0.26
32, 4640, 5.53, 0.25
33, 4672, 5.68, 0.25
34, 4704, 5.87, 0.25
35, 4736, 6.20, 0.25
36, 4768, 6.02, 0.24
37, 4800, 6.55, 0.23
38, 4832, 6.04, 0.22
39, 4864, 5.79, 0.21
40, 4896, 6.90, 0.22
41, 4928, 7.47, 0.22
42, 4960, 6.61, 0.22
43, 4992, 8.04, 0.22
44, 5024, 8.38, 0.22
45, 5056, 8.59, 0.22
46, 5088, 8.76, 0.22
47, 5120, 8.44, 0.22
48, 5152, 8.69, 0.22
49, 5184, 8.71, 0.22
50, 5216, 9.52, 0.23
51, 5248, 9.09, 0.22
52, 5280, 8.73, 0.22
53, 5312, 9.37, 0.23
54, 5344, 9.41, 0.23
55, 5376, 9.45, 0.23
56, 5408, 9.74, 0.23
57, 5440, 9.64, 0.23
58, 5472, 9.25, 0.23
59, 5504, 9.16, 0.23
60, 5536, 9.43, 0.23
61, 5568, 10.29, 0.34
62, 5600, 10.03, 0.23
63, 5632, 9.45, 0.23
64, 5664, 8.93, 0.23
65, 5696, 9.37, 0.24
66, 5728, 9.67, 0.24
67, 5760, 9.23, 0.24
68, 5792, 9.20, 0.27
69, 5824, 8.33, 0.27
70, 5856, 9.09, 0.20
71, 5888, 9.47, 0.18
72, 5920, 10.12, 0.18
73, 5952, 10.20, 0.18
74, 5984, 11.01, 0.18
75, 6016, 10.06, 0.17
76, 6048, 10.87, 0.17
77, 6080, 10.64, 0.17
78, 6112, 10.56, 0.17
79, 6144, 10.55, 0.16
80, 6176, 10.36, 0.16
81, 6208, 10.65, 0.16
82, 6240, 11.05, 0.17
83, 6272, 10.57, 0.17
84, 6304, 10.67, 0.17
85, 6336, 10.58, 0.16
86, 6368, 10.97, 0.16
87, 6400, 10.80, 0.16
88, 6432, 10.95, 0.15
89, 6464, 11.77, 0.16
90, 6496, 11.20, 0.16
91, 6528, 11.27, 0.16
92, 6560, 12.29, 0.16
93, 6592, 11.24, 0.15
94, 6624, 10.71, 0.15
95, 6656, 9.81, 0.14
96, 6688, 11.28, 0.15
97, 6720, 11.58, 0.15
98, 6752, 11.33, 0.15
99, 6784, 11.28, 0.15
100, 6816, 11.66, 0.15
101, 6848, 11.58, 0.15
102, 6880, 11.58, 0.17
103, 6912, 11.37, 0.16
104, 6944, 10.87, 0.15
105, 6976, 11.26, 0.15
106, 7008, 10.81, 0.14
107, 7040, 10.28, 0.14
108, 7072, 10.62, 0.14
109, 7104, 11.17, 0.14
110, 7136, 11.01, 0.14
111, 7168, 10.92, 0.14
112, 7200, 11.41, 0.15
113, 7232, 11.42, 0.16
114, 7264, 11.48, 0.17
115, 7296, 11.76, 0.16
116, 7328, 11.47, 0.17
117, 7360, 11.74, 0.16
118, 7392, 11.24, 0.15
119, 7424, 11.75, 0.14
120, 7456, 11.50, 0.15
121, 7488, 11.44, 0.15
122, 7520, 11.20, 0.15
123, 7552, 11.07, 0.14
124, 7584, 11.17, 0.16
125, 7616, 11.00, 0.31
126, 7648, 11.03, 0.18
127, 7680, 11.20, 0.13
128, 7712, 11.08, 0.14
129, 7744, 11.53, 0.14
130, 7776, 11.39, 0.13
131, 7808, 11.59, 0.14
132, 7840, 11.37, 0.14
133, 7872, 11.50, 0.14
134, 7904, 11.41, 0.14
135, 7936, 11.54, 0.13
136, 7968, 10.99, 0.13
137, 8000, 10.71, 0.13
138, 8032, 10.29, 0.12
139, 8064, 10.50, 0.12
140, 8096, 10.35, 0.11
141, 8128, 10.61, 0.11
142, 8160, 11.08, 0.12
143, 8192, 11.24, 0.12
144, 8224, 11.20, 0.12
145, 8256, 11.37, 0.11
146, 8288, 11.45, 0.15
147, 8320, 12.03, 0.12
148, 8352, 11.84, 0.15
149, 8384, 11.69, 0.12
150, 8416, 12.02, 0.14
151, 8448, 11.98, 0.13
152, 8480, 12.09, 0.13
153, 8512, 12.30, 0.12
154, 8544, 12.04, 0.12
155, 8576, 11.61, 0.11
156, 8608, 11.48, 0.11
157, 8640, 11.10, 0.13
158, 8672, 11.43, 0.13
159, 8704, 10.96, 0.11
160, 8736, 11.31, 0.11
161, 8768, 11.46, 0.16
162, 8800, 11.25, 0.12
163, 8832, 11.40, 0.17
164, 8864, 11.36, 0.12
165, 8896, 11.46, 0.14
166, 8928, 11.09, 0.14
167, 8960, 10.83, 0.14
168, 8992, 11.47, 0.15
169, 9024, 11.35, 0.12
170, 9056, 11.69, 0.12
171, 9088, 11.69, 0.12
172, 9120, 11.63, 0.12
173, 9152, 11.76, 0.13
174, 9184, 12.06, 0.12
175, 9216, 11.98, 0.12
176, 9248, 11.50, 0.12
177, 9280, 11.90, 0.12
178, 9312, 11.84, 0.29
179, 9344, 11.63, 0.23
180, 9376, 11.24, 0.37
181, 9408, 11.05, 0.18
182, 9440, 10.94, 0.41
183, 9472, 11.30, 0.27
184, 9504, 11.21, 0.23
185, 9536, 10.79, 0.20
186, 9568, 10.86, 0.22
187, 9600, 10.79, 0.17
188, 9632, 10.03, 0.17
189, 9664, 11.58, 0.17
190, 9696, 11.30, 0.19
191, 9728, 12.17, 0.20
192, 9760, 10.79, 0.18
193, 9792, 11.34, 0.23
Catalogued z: 0.127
